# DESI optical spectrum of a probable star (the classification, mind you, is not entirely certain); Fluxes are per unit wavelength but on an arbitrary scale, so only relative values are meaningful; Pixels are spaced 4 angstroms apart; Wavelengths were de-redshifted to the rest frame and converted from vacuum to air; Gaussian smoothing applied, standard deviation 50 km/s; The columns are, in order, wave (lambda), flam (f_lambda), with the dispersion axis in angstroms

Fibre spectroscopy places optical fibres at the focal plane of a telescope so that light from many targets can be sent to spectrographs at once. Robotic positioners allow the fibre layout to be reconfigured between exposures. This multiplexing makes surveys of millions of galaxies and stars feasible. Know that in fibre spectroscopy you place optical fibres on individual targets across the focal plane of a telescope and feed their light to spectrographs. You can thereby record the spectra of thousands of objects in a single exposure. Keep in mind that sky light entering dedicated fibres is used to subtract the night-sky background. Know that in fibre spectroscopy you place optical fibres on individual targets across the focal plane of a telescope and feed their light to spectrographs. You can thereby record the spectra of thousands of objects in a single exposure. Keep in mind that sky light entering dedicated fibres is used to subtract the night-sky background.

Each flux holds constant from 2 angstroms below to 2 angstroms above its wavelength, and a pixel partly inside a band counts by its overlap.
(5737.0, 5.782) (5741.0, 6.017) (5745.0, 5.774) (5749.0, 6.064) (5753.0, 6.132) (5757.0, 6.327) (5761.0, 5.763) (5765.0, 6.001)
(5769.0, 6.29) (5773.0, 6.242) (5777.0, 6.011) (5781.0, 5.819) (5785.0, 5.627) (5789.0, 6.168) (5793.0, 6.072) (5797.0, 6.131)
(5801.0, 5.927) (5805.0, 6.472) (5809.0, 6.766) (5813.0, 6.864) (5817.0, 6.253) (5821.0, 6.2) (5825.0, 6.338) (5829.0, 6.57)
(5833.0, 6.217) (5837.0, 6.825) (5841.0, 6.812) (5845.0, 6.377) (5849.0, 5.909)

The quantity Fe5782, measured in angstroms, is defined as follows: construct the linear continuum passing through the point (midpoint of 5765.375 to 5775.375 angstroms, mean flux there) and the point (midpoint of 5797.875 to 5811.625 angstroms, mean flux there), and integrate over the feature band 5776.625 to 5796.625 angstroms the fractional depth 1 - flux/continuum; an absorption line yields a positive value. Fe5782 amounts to 1.10 angstroms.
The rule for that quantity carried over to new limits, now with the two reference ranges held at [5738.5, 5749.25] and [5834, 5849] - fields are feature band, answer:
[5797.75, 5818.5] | -0.4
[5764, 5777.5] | -0.1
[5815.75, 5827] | 0.3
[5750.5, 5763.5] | -0.1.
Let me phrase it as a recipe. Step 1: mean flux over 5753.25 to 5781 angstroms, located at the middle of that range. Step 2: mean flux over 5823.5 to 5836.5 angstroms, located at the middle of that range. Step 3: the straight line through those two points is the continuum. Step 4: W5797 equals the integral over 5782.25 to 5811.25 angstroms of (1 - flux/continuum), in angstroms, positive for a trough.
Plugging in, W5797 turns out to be 0.4 angstroms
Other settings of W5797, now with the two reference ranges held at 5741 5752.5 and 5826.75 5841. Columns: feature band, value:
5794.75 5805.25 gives 0.4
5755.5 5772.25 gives 0.0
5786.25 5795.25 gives 0.3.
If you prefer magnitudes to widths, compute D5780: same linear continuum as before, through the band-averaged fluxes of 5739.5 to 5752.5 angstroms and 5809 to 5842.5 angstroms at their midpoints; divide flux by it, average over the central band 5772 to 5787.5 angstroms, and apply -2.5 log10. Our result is 0.052 mag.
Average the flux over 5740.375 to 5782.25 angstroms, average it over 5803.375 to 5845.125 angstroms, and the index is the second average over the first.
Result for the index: 1.08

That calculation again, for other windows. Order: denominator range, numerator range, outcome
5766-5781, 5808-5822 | 1.07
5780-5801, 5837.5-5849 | 1.09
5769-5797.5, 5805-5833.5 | 1.07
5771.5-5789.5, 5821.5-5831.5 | 1.08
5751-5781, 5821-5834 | 1.04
